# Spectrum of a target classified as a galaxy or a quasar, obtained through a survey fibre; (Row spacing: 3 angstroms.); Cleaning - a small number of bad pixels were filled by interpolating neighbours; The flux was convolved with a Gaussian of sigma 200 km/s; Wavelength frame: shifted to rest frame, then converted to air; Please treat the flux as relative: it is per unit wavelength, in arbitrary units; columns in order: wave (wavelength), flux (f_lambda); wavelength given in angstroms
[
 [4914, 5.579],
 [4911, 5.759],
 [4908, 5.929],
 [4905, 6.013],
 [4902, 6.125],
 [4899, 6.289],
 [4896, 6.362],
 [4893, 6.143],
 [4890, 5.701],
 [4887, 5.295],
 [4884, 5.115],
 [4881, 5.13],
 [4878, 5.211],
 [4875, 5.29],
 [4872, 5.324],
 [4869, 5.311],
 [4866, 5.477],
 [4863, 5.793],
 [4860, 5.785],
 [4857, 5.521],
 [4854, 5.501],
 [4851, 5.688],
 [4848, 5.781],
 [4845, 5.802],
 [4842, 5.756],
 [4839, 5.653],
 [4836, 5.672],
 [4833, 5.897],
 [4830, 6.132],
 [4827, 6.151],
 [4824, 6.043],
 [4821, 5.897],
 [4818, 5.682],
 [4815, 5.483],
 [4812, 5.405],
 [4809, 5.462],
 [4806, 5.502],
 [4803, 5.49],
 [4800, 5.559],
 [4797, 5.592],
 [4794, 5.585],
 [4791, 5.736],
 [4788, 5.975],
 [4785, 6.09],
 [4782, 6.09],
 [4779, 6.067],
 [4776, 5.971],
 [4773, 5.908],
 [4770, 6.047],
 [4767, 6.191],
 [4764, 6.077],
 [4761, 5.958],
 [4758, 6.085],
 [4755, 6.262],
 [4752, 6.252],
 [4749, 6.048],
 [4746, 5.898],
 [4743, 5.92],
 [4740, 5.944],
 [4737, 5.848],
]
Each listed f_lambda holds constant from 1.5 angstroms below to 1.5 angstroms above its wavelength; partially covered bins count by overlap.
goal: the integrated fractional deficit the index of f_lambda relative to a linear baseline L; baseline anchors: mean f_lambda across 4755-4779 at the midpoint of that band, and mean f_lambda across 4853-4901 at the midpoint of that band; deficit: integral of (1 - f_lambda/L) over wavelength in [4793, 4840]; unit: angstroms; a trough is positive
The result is 1.10 angstroms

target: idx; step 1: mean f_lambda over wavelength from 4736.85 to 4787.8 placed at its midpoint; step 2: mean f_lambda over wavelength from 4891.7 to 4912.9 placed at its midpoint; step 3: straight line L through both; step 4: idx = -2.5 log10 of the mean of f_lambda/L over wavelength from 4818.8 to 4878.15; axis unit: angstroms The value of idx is 0.068 mag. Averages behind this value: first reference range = 6.04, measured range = 5.69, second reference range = 6.08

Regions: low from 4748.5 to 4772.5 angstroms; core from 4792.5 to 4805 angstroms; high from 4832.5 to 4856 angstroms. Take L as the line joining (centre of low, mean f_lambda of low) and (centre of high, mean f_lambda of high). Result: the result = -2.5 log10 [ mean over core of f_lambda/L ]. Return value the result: 0.070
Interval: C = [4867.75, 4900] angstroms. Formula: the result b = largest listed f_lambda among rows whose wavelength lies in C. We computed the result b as 6.362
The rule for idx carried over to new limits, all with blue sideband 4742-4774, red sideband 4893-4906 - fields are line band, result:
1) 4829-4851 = 0.063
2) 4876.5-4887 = 0.193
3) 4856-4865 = 0.085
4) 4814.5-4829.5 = 0.042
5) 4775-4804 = 0.050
